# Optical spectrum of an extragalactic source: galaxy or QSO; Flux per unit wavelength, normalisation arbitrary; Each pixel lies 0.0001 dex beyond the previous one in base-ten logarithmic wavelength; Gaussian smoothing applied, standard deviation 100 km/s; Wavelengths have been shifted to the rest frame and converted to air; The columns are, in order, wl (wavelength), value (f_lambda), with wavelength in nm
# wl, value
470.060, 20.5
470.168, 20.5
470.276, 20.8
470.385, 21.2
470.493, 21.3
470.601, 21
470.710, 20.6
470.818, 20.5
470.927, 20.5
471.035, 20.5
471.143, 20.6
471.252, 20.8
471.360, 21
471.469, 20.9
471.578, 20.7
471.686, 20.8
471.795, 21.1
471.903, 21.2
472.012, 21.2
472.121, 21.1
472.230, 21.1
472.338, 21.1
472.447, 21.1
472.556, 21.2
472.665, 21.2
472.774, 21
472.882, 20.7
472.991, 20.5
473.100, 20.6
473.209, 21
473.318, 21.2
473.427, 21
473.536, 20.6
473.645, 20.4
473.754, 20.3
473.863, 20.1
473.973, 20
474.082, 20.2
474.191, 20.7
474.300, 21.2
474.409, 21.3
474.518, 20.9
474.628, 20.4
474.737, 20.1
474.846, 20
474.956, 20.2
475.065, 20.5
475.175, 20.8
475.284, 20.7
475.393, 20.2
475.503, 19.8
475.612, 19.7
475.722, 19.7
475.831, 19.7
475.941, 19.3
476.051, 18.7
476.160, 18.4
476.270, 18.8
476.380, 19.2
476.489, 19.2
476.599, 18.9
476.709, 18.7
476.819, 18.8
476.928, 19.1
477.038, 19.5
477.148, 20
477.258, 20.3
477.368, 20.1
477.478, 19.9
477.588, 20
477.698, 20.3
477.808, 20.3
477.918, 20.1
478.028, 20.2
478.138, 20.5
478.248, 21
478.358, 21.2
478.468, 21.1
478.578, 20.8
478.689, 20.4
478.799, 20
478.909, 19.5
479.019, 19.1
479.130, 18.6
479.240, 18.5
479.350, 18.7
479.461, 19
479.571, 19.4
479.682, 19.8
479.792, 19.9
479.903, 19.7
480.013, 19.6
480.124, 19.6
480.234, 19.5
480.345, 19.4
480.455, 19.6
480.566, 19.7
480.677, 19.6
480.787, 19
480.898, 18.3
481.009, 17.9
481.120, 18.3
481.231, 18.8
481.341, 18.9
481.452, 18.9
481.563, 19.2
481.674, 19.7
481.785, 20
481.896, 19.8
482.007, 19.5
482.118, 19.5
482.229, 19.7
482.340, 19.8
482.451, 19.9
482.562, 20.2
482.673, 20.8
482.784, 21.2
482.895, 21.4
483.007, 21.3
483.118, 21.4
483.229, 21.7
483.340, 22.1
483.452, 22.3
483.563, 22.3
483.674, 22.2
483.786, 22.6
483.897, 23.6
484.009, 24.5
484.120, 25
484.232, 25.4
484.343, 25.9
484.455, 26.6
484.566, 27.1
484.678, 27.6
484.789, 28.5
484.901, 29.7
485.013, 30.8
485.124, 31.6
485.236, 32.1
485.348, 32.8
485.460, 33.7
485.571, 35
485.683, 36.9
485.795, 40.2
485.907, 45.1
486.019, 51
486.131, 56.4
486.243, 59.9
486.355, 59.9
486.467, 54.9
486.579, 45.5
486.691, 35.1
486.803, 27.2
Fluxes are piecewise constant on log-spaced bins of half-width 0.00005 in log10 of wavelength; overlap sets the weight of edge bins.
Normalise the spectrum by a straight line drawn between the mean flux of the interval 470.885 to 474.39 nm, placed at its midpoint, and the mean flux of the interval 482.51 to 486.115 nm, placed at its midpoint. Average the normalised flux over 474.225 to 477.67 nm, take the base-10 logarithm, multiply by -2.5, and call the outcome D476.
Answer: 0.16 mag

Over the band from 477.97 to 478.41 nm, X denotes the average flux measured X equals 20.7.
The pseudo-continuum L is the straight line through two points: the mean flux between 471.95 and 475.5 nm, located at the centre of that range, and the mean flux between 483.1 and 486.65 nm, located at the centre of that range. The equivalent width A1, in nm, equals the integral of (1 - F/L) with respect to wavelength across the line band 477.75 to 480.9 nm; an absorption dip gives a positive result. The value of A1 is 0.85 nm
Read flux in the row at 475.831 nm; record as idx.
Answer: 19.7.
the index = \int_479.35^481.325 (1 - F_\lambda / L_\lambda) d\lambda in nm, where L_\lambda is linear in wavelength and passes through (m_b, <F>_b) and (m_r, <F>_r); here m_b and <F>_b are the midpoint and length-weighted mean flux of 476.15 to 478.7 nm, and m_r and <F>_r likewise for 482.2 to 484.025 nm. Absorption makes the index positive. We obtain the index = 0.14 nm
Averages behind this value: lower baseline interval 19.9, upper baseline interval 21.6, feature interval 19.2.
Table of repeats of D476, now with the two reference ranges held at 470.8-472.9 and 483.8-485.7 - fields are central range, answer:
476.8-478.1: 0.220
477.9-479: 0.218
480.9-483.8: 0.329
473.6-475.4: 0.105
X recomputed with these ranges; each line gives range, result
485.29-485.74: 34.6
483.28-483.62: 22.2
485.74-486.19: 48.2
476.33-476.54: 19.3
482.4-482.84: 20.6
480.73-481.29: 18.5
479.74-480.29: 19.6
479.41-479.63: 19.2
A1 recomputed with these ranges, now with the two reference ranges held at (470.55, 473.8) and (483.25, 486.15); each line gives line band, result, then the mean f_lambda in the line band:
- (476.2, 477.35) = 0.240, 19.3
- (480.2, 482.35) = 0.660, 19.2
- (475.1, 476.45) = 0.228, 19.6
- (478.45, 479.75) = 0.327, 19.5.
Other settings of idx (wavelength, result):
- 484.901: 29.7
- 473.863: 20.1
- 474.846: 20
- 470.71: 20.6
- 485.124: 31.6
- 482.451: 19.9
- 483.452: 22.3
